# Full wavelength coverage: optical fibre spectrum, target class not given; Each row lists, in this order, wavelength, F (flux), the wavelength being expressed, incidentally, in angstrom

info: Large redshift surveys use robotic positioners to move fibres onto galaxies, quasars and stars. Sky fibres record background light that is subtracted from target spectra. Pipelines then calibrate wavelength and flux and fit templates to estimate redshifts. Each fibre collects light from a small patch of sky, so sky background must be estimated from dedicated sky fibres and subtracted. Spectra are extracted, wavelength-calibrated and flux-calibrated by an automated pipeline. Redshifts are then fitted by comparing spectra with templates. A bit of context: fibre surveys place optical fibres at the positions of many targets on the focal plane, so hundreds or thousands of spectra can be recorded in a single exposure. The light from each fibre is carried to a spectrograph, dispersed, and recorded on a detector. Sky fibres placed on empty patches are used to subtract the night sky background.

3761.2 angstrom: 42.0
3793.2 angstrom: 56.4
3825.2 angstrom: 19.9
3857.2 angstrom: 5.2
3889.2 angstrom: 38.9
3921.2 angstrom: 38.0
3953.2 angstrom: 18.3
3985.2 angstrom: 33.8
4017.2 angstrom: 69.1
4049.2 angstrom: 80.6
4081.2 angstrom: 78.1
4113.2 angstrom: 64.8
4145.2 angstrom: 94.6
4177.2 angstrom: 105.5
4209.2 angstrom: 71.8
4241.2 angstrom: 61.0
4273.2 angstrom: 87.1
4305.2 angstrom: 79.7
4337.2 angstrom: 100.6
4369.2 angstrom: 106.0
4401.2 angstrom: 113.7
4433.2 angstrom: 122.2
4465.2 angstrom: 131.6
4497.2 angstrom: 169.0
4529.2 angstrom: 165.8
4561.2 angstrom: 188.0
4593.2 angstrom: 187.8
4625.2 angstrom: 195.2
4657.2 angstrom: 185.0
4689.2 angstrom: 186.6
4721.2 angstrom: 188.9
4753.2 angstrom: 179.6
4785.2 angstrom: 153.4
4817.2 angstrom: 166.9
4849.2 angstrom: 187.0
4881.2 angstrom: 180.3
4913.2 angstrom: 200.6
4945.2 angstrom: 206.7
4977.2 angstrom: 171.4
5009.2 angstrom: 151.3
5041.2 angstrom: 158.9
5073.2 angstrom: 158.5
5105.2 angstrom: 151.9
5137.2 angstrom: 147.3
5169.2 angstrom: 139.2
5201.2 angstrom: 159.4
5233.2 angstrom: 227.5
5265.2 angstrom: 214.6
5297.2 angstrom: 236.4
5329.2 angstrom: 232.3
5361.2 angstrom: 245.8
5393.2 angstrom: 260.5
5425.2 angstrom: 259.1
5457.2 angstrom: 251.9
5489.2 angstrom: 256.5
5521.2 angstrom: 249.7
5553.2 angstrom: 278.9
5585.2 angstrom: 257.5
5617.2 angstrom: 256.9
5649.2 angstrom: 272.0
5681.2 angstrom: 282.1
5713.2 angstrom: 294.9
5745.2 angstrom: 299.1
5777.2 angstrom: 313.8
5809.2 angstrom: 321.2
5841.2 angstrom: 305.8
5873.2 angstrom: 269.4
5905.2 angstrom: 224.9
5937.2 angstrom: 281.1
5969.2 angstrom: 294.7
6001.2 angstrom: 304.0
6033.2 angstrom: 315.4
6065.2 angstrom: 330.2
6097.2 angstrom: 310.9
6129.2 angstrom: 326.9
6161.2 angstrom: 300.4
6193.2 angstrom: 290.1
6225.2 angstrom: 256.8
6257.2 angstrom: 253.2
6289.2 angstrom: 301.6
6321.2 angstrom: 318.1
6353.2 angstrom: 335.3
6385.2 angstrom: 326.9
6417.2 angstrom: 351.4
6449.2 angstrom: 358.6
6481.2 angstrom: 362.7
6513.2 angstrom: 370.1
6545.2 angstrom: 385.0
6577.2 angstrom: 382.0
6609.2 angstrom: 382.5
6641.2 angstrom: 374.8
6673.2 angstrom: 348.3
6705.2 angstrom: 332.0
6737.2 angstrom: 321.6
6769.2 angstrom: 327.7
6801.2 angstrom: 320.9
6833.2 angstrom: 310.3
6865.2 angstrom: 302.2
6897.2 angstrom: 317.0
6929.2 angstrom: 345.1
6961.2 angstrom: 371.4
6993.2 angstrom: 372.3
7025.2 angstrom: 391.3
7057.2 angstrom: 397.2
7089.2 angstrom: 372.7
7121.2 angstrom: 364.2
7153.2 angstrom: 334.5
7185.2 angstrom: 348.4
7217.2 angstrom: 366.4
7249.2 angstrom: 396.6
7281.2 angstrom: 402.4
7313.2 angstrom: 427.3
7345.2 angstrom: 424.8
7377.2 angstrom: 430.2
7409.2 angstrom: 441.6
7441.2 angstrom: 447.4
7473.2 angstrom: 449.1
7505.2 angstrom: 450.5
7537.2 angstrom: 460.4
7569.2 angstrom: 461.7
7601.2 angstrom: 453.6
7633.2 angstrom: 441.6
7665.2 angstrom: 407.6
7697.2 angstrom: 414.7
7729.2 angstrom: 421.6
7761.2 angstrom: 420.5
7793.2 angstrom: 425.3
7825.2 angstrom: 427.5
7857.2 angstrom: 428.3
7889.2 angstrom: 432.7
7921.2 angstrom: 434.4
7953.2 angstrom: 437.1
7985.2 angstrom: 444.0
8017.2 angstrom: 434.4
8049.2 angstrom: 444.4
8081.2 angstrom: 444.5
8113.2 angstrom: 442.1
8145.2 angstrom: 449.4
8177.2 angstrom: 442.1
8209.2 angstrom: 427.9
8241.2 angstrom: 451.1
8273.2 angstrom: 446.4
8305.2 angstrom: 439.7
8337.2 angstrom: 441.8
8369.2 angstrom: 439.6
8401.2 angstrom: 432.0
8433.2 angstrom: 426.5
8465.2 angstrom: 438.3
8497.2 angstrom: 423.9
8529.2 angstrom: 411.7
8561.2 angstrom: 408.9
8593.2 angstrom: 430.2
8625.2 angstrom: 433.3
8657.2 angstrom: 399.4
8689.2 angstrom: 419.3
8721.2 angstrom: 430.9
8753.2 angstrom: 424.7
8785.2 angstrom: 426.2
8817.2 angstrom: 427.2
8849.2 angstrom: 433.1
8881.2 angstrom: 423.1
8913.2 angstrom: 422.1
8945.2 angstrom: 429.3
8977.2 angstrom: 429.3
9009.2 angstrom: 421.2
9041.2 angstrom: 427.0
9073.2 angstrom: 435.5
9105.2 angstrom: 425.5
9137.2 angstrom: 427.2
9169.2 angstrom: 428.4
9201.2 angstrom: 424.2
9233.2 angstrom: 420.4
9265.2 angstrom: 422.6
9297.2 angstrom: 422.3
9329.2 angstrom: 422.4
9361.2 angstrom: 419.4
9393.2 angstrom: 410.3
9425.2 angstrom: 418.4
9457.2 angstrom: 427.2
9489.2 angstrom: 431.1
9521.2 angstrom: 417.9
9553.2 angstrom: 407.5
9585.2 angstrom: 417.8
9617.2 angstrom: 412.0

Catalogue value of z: 0.00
